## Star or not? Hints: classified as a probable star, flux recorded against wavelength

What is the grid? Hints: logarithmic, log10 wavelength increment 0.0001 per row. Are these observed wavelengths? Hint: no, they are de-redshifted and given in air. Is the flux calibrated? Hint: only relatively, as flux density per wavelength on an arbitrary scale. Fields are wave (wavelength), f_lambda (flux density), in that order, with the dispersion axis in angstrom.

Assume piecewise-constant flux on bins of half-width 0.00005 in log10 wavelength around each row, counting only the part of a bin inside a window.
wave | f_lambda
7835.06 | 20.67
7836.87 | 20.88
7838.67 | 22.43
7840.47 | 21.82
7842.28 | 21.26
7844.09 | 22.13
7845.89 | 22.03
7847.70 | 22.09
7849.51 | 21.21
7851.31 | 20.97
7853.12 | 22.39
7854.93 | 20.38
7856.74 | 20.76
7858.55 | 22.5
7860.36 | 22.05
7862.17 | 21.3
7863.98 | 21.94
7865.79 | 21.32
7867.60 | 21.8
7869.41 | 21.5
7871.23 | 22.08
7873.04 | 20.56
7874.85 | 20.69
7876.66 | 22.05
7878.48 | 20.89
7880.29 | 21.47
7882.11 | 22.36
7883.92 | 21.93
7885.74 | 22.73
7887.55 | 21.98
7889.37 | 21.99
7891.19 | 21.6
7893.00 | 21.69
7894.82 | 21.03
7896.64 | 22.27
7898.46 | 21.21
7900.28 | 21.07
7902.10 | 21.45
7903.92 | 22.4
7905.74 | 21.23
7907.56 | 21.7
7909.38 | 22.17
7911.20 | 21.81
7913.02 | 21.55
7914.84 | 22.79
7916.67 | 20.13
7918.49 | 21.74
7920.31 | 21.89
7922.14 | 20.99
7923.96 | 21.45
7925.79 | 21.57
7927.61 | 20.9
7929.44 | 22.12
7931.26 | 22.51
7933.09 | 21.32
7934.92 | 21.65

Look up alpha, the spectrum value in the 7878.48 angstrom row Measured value 20.89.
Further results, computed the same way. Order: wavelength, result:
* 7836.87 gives 20.88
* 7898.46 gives 21.21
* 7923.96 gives 21.45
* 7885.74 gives 22.73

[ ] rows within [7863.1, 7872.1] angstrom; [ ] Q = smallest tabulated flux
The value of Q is 21.32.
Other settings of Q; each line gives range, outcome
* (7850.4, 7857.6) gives 20.38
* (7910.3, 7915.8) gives 21.55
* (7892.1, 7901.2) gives 21.03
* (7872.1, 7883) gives 20.56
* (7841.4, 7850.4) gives 21.21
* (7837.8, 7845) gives 21.26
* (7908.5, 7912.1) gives 21.81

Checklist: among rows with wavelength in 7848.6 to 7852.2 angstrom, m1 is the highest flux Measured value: 21.21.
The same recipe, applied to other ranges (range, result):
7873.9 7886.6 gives 22.73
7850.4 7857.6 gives 22.39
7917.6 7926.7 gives 21.89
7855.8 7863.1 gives 22.5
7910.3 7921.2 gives 22.79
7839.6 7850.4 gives 22.13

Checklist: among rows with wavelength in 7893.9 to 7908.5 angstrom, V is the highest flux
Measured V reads 22.4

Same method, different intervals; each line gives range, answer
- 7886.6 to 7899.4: 22.27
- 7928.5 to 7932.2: 22.51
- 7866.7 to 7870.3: 21.8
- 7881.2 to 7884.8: 22.36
